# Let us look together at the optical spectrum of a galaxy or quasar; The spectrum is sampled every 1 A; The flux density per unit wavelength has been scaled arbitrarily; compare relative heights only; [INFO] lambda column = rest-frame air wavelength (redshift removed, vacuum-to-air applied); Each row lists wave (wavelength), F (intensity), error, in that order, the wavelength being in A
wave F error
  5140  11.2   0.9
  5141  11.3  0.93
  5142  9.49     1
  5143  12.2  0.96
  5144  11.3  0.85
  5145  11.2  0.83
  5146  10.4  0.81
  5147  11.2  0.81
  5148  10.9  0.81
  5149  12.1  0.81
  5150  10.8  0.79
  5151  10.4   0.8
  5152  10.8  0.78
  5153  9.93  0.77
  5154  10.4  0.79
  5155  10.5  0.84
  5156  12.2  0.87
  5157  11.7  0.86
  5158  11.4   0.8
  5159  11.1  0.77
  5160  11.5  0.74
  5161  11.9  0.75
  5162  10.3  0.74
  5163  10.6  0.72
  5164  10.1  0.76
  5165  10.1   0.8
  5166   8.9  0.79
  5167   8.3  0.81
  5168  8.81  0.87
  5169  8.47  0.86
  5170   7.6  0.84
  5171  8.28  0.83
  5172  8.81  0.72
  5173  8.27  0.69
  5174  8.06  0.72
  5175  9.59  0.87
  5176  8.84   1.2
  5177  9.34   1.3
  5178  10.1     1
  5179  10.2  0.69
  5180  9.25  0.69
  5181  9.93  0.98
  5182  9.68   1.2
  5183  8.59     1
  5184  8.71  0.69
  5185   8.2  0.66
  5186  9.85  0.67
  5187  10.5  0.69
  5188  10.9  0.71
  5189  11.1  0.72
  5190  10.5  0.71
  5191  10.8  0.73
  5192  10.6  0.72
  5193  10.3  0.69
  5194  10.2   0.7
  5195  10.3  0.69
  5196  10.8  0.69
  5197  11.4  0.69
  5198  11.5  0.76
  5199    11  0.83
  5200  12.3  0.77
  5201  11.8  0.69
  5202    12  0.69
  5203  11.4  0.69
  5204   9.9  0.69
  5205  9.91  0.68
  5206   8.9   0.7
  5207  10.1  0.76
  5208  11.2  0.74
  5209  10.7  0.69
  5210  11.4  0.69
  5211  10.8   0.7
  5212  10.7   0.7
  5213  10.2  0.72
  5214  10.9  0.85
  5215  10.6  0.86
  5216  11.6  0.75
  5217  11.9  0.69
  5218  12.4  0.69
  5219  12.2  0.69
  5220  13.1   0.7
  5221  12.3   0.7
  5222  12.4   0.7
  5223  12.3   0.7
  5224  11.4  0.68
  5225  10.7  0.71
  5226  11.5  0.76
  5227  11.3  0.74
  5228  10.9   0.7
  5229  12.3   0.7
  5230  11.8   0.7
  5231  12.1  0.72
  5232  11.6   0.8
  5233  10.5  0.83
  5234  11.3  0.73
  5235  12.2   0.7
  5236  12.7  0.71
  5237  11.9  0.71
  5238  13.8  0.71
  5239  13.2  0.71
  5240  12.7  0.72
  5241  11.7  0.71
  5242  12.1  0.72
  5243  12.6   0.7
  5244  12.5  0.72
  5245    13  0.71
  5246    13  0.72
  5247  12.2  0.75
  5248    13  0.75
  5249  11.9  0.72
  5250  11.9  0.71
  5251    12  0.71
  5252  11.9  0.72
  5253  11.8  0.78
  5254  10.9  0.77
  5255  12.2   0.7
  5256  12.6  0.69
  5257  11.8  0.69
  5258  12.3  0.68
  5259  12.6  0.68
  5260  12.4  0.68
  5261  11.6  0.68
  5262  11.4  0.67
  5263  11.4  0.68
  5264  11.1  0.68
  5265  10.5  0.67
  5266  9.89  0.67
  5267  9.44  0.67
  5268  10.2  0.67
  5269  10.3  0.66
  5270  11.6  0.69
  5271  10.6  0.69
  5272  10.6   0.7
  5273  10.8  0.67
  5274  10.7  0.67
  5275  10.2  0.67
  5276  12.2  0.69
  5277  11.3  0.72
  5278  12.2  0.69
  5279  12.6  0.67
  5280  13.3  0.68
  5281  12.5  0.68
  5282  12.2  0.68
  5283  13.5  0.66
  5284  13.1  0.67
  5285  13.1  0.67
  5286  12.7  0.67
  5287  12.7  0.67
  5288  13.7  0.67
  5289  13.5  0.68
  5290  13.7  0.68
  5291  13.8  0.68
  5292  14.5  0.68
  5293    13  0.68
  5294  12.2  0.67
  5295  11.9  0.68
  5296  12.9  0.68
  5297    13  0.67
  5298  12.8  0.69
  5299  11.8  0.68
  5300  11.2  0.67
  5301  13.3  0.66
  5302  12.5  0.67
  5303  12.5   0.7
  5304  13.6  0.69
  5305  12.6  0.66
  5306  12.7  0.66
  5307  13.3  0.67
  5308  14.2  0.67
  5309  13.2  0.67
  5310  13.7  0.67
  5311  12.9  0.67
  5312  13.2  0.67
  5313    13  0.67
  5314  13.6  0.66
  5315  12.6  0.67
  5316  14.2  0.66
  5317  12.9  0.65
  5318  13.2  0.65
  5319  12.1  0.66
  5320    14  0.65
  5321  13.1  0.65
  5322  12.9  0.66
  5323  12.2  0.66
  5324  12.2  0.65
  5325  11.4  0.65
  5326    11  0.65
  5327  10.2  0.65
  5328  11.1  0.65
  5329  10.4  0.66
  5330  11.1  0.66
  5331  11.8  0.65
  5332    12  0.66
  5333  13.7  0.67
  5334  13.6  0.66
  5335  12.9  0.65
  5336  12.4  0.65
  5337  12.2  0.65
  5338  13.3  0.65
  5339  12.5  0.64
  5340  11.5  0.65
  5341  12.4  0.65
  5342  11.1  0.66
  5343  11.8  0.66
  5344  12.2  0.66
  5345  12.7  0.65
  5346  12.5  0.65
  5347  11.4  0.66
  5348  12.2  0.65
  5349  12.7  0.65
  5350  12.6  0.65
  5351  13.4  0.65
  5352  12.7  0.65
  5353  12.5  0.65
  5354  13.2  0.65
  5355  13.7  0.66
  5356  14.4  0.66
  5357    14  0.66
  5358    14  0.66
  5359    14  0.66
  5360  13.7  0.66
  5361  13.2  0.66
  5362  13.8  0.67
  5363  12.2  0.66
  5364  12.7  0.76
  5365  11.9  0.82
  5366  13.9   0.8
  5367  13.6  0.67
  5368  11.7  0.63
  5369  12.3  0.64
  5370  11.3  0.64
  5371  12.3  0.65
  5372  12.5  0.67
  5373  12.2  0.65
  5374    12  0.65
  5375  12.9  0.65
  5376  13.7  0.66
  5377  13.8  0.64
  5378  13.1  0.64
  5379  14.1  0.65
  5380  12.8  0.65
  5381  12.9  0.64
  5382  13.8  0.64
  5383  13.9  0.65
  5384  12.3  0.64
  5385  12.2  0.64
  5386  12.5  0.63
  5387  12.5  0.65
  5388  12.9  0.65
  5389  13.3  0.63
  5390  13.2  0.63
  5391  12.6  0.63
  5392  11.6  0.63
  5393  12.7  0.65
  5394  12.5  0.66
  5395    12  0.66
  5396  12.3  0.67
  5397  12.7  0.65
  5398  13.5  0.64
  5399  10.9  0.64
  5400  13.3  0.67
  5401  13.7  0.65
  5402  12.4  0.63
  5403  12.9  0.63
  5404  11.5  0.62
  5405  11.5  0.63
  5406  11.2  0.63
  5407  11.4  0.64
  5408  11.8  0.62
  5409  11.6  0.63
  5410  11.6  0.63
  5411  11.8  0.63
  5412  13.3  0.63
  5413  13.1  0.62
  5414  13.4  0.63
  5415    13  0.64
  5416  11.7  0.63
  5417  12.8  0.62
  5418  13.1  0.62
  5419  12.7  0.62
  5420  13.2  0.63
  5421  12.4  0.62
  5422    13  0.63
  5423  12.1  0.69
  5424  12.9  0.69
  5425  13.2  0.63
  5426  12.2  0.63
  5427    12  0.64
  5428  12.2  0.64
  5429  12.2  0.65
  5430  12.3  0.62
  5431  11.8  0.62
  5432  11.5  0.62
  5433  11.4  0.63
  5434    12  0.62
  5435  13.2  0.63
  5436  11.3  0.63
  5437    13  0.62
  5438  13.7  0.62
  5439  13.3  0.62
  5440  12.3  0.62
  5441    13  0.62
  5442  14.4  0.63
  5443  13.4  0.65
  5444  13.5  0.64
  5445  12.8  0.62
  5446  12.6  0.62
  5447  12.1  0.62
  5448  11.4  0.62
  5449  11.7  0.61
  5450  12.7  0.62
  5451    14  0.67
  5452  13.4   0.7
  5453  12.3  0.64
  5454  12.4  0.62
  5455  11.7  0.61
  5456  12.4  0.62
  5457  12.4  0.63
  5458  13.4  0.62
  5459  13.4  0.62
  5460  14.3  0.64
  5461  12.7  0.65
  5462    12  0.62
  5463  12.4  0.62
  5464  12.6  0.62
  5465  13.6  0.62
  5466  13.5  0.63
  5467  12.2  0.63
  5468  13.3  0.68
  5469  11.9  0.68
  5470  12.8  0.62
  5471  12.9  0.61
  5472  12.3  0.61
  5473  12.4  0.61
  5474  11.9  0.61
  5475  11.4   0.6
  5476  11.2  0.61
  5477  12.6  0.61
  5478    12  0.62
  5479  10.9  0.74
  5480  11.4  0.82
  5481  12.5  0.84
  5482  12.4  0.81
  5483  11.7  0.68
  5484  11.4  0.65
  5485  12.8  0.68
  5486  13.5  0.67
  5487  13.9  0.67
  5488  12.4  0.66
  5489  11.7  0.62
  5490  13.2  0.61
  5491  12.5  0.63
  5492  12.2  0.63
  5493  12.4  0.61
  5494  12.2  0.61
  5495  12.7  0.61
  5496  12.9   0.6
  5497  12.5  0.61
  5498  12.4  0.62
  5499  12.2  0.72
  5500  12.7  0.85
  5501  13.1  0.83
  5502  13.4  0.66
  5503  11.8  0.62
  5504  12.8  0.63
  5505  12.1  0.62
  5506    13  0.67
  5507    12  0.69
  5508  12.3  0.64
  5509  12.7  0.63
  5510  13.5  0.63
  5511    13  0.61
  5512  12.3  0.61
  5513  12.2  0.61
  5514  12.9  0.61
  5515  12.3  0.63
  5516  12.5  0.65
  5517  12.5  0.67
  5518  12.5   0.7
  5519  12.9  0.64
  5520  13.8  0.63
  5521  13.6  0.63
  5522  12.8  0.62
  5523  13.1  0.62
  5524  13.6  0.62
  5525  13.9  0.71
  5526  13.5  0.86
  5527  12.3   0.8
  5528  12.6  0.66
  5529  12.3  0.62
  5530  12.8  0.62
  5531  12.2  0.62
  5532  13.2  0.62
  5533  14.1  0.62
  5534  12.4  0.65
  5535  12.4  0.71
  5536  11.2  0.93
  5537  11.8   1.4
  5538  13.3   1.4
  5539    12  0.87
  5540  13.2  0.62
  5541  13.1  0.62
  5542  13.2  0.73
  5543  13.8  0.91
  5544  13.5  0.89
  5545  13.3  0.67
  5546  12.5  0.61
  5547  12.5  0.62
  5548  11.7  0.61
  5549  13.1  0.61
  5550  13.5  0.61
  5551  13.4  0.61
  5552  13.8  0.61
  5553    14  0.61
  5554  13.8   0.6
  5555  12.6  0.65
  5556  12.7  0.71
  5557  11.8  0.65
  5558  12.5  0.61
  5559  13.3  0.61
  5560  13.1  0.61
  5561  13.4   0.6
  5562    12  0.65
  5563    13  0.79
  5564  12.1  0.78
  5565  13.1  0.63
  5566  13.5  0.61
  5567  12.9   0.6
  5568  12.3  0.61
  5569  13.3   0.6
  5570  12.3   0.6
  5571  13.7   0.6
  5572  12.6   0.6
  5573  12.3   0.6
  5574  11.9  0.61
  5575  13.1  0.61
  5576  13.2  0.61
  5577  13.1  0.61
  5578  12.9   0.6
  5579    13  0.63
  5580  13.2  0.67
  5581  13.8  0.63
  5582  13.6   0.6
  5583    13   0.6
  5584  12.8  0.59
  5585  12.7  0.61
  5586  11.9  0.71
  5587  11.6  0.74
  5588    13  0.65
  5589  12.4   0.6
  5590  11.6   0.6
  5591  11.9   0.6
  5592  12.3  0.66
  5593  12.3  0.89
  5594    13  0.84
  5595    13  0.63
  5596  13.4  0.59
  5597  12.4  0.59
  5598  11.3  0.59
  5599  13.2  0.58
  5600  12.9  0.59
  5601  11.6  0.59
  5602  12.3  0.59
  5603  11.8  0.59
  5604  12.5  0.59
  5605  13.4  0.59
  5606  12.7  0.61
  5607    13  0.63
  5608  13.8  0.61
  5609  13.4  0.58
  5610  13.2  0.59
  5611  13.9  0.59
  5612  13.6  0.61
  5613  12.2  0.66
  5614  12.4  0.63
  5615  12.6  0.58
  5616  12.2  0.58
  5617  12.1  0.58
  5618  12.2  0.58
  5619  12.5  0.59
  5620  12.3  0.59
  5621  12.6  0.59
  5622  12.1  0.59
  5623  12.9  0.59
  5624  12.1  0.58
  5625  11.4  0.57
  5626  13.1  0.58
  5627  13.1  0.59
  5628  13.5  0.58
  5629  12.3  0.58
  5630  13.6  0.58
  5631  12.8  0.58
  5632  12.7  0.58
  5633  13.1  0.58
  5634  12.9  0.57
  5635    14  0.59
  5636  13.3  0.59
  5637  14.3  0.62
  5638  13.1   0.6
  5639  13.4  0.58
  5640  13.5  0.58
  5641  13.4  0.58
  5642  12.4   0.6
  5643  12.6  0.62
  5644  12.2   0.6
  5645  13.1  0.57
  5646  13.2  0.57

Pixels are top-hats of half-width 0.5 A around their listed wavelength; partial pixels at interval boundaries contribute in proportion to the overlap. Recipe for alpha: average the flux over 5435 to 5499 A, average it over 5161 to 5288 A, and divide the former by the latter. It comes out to 1.1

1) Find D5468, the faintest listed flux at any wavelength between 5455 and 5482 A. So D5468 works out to 10.9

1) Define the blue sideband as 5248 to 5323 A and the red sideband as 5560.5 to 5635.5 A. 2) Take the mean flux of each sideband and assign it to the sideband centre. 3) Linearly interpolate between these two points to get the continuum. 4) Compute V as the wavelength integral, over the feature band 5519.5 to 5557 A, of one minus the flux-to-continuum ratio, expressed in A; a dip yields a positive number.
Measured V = -0.93 A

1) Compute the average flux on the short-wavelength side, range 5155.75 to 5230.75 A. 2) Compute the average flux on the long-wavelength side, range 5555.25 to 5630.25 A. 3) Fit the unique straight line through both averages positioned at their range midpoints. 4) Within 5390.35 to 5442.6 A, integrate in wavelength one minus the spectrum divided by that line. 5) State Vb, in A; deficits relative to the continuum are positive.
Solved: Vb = -3.2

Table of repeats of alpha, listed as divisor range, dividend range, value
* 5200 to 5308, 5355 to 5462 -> 1.06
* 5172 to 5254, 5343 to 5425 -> 1.14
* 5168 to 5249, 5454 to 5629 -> 1.16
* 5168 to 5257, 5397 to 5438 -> 1.12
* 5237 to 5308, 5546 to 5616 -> 1.05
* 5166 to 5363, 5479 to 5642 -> 1.09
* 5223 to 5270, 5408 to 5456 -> 1.07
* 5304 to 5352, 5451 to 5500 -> 1.00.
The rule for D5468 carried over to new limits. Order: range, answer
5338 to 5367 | 11.1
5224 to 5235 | 10.5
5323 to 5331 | 10.2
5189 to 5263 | 8.9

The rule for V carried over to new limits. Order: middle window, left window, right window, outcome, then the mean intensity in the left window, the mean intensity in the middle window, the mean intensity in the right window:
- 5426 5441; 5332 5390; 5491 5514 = 0.4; 12.8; 12.3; 12.6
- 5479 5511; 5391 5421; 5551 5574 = 0.4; 12.4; 12.5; 12.9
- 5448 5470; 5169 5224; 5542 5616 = -1.2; 10.4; 12.7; 12.8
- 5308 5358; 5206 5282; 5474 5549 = -2.6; 11.7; 12.6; 12.6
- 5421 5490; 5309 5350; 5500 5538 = 0.6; 12.4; 12.5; 12.7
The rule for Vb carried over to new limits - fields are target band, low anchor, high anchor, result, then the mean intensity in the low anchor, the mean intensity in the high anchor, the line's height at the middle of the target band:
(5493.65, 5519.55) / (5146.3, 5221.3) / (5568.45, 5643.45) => -0.8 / 10.4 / 12.8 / 12.2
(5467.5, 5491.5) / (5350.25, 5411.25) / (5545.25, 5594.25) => 0.9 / 12.7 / 12.8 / 12.8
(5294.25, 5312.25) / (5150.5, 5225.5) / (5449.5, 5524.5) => -2.5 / 10.4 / 12.6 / 11.3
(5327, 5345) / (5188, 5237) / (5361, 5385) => 0.6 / 11.2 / 12.8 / 12.5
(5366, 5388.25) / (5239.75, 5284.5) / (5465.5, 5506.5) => -1.3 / 11.8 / 12.4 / 12.1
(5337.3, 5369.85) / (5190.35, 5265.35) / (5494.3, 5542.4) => -1.9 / 11.6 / 12.7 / 12.1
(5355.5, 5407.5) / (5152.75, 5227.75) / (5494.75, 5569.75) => -4.4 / 10.5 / 12.8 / 11.8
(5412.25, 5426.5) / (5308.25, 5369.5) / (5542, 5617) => -0.1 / 12.7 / 12.8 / 12.7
